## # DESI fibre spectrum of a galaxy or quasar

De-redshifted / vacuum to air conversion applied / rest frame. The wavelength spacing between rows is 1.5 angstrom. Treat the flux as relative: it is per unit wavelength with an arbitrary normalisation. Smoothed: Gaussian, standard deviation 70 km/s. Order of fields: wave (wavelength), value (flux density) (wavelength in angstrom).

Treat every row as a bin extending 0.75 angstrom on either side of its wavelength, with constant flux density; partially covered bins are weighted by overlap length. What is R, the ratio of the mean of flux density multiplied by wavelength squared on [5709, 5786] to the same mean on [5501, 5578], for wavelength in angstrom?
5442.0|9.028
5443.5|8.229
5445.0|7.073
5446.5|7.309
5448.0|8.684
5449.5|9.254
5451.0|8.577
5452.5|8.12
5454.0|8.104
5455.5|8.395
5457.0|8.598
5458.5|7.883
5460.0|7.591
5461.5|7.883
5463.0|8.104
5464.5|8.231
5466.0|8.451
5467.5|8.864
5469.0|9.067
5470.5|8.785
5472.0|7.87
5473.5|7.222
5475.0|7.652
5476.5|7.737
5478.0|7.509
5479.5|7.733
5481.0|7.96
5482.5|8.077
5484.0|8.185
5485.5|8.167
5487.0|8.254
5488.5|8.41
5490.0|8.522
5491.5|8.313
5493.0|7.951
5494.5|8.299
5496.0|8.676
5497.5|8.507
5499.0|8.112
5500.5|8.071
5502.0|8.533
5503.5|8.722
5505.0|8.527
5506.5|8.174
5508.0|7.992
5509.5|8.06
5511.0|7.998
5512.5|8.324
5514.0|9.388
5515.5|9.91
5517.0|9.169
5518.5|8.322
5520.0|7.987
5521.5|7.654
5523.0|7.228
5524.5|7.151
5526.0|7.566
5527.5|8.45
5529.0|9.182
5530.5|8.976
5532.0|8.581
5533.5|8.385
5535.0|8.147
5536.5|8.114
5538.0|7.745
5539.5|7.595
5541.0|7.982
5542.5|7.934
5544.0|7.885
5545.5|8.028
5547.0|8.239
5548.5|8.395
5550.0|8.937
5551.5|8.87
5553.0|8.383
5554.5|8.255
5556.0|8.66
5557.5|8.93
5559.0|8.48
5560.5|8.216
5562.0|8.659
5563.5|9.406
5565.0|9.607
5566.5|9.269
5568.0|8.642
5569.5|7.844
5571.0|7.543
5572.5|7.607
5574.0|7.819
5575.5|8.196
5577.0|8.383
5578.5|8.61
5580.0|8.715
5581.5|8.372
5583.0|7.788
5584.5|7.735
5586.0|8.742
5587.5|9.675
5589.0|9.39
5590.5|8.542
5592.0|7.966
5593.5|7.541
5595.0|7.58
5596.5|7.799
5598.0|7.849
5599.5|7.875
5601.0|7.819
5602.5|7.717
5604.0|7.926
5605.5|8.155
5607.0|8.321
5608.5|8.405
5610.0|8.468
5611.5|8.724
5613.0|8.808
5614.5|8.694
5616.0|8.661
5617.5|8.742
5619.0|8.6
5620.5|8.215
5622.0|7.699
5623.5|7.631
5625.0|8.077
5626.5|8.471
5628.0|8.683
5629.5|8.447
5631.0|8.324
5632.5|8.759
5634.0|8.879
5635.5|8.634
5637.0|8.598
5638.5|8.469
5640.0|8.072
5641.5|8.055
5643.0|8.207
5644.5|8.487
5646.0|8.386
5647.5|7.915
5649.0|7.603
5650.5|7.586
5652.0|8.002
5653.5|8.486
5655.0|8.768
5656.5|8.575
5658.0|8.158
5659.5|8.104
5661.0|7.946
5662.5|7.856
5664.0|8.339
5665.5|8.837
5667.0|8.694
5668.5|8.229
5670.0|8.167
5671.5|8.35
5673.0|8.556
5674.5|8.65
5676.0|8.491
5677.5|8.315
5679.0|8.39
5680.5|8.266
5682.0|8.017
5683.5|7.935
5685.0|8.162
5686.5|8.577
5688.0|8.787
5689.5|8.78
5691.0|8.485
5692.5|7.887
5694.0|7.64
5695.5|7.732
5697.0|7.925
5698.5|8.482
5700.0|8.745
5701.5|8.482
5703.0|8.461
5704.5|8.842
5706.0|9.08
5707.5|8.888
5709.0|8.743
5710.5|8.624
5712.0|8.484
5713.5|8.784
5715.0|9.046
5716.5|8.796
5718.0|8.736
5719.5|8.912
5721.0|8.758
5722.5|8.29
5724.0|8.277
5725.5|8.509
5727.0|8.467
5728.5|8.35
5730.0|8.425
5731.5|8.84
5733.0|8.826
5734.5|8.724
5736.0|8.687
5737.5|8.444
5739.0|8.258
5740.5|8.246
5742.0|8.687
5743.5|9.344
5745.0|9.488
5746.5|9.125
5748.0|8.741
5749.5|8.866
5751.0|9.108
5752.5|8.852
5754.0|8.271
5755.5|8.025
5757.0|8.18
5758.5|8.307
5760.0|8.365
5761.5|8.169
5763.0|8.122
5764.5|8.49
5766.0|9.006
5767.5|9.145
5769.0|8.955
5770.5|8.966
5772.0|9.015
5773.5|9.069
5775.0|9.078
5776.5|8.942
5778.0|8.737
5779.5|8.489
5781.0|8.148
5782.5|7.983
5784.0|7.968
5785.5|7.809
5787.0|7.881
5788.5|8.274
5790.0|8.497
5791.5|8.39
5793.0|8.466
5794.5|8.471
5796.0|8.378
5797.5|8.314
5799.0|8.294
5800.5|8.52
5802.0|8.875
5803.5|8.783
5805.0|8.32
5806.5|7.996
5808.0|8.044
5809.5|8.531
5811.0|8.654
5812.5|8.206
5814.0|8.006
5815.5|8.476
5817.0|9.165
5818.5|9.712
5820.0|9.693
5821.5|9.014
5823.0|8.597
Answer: 1.1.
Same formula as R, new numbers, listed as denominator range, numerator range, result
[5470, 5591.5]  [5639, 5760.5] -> 1.08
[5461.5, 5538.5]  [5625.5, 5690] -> 1.07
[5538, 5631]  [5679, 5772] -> 1.08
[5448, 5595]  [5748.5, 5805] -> 1.12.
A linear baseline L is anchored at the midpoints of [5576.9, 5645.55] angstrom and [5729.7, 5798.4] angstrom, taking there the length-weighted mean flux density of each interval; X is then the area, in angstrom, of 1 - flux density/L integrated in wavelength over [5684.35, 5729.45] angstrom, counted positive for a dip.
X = -0.2 angstrom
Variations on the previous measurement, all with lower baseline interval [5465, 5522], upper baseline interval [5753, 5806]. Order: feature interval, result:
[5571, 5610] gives 0.9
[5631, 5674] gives 0.4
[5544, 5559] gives -0.3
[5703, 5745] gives -1.2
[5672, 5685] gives 0.1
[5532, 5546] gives 0.5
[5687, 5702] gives 0.2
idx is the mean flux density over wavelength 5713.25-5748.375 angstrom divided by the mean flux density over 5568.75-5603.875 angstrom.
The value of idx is 1.1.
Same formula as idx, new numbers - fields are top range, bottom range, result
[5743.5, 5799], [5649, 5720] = 1.02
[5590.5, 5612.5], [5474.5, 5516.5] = 0.97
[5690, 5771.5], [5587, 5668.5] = 1.04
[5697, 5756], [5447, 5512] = 1.06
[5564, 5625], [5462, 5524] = 1.00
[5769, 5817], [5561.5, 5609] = 1.02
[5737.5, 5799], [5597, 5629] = 1.04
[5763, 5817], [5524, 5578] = 1.02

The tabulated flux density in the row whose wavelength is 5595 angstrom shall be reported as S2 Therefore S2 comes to 7.58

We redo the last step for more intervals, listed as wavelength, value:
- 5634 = 8.879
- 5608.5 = 8.405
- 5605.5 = 8.155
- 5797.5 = 8.314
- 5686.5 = 8.577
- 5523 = 7.228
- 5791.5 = 8.39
